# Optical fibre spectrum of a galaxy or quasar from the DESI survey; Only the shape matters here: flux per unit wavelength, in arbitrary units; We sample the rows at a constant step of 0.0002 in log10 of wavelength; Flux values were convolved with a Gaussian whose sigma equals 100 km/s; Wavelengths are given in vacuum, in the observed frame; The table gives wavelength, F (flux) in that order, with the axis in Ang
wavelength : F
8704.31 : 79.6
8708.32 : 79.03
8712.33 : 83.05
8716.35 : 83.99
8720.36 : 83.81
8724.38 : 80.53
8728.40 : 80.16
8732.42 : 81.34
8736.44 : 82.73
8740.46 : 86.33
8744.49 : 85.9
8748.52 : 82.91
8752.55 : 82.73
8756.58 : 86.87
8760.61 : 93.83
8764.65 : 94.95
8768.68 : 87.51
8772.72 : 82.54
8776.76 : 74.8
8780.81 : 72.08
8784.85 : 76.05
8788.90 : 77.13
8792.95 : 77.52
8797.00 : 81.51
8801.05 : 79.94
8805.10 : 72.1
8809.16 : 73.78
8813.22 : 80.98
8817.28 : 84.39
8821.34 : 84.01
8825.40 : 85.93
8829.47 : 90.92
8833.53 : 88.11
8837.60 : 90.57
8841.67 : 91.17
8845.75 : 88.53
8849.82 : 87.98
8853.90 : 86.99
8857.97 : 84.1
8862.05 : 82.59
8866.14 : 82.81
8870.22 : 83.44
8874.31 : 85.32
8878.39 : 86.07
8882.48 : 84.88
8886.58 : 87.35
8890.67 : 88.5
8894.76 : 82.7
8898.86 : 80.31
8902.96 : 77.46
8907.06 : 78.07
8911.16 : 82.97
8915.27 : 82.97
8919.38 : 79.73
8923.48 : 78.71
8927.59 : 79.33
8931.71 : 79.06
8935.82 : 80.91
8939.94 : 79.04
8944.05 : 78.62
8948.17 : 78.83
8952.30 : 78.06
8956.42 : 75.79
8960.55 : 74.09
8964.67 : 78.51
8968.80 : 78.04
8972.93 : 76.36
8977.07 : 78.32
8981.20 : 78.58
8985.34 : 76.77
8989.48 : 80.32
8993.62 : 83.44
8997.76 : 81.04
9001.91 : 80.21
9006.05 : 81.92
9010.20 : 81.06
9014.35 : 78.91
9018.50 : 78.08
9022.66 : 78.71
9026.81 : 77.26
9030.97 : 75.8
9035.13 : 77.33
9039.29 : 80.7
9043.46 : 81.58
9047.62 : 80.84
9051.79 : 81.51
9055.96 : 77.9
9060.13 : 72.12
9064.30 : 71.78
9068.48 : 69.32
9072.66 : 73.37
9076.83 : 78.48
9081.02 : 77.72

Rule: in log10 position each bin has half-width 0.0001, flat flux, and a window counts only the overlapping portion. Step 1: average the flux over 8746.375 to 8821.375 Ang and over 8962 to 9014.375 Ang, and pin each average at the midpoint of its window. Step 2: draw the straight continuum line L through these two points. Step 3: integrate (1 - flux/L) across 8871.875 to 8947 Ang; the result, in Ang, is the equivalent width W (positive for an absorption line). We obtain -1.48 Ang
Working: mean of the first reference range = 81.3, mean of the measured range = 81.7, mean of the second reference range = 79.5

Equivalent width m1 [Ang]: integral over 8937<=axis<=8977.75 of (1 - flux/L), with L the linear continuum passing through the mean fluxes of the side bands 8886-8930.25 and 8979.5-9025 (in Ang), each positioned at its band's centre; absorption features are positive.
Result 1.5 Ang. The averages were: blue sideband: 81.4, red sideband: 79.9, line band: 77.6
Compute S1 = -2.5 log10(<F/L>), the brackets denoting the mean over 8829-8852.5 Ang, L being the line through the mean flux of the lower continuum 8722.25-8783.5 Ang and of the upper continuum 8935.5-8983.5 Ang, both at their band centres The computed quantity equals -0.11 mag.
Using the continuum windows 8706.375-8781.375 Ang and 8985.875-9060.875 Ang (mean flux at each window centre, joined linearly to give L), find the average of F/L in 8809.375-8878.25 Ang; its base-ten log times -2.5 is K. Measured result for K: -0.05 mag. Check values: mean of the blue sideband 83.6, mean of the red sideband 79.4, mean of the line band 85.8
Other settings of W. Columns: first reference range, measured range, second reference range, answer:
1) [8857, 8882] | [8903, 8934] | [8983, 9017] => 1.04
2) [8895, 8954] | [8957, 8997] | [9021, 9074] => 0.09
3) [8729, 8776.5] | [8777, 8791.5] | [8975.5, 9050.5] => 1.65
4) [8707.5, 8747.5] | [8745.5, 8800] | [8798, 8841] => 0.45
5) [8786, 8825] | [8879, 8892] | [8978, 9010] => -1.15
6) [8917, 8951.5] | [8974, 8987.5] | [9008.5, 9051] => 0.24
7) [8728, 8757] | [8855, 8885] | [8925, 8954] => -1.34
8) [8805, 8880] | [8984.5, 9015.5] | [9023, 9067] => -0.54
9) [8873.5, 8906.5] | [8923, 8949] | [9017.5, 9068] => 0.83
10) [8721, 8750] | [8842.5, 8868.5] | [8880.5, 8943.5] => -1.23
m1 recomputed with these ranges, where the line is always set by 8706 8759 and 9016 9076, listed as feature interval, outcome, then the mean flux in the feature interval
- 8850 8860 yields -0.66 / 86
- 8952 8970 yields 0.43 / 76.8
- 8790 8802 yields 0.35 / 79.4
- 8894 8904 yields -0.03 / 80.1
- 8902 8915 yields -0.08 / 80.1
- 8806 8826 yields 0.11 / 81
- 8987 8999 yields -0.54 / 81.5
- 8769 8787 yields 1.05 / 77.4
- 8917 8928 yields 0.00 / 79.4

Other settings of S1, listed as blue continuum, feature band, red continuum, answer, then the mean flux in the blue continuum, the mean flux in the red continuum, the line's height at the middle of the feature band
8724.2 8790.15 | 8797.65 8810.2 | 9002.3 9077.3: 0.08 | 83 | 77.6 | 82.1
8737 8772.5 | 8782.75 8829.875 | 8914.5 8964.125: 0.06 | 87.2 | 78.6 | 84.8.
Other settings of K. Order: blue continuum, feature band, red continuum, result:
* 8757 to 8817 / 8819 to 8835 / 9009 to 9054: -0.088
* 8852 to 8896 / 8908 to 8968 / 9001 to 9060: 0.049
